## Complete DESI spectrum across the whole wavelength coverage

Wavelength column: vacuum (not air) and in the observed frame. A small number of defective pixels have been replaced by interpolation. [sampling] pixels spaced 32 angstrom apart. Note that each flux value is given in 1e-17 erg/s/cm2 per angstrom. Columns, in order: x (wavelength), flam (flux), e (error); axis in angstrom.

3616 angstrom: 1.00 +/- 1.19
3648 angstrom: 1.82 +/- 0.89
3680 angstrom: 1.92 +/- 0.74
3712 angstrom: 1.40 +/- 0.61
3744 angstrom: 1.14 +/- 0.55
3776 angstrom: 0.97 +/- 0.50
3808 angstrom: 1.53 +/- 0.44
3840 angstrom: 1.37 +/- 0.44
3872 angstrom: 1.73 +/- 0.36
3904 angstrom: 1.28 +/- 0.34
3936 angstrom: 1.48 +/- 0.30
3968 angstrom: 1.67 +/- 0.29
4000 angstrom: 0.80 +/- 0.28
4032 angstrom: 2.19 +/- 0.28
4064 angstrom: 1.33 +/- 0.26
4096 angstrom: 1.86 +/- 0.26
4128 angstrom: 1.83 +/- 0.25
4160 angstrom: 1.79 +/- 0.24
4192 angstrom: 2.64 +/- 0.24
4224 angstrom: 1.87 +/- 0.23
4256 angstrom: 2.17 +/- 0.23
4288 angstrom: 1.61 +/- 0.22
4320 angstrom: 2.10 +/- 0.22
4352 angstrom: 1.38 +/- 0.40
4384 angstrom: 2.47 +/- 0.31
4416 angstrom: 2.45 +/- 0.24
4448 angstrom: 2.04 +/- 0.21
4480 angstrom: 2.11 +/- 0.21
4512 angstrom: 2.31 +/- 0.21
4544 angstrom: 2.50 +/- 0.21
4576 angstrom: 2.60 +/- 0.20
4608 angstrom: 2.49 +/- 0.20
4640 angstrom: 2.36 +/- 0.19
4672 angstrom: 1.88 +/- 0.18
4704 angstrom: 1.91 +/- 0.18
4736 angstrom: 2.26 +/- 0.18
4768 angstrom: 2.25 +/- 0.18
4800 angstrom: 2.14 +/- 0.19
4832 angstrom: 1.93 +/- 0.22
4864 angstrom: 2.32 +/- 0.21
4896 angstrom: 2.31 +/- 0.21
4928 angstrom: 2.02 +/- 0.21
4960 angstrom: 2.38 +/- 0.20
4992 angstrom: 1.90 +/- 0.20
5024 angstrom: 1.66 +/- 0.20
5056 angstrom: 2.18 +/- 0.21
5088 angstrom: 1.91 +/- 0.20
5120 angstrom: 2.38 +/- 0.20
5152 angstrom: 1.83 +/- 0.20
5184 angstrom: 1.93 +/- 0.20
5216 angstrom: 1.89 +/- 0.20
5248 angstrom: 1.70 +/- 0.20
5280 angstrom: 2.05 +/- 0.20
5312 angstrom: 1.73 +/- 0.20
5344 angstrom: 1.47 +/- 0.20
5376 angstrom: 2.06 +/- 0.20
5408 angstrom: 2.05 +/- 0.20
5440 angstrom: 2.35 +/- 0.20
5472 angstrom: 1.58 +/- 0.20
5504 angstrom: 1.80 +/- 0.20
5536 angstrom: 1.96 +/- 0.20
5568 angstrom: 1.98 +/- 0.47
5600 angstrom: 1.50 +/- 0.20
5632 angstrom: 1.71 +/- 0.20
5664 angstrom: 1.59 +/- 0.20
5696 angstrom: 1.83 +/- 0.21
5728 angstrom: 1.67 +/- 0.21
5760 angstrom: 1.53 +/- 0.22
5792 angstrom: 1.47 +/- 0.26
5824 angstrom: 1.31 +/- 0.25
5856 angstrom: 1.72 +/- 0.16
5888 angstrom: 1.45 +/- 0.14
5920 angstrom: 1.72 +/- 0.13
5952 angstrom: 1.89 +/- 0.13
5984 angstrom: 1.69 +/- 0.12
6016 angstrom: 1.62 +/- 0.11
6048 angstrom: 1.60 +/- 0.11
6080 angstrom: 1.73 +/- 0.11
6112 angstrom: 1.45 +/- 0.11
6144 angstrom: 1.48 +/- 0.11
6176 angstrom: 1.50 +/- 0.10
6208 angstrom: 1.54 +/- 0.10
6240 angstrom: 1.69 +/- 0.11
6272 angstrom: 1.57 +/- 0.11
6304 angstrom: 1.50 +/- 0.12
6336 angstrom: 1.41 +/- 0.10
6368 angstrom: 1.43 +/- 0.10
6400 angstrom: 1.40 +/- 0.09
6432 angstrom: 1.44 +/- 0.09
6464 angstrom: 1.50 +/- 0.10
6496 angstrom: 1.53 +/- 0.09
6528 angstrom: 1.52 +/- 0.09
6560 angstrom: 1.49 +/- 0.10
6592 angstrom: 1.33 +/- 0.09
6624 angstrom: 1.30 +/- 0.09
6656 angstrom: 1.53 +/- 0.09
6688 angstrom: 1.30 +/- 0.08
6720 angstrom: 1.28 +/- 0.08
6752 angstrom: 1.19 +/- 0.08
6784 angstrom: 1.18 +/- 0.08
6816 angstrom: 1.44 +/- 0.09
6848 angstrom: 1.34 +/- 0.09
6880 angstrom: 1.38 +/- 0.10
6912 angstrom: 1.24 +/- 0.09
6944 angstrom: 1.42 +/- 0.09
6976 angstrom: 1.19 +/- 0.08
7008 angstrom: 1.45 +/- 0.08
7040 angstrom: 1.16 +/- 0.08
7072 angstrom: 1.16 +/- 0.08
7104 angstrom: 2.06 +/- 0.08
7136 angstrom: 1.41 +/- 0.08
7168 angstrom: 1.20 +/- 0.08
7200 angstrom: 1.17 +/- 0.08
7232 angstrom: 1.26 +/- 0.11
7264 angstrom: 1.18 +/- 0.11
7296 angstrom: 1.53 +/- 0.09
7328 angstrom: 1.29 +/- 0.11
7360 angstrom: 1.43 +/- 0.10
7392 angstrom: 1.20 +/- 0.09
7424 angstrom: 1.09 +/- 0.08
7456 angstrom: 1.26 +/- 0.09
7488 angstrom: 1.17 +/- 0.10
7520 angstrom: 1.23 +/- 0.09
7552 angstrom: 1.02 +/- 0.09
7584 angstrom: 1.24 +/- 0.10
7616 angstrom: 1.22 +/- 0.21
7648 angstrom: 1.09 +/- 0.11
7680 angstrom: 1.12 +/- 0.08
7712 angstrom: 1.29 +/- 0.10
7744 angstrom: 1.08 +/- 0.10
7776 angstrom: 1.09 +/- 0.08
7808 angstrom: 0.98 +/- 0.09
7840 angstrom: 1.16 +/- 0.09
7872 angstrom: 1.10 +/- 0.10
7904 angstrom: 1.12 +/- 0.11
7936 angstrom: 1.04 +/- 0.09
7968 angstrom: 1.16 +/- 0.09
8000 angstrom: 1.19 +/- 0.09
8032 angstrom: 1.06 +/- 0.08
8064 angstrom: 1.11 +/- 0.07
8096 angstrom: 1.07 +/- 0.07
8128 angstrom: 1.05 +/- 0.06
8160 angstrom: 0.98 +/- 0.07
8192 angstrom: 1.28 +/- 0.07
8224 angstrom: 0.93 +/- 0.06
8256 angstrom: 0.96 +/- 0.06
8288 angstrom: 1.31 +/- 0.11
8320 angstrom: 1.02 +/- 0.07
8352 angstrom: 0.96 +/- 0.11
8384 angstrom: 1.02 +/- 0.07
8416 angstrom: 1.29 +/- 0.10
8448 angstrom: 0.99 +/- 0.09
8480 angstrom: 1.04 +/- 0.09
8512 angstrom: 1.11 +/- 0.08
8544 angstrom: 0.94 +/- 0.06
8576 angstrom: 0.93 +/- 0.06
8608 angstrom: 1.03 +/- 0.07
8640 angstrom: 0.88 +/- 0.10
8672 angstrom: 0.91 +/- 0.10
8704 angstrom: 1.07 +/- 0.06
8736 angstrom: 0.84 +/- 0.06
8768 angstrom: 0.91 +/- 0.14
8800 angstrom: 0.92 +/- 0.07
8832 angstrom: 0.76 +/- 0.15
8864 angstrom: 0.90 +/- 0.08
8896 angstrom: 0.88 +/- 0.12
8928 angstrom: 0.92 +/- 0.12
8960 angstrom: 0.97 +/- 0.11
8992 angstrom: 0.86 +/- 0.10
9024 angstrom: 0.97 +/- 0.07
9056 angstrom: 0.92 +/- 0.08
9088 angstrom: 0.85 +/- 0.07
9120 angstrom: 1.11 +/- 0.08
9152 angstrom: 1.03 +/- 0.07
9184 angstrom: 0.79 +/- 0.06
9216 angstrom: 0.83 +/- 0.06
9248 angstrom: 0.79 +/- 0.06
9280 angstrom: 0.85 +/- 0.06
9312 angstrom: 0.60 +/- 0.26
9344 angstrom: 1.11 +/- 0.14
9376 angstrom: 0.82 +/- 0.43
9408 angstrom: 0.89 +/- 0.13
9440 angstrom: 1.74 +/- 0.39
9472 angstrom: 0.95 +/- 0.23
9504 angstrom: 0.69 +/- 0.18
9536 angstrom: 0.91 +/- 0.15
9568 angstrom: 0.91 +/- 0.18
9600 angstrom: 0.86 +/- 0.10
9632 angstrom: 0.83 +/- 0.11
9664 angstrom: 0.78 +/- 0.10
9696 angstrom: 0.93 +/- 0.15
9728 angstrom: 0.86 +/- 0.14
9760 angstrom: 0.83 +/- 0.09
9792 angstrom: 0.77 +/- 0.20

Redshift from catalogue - 0.08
